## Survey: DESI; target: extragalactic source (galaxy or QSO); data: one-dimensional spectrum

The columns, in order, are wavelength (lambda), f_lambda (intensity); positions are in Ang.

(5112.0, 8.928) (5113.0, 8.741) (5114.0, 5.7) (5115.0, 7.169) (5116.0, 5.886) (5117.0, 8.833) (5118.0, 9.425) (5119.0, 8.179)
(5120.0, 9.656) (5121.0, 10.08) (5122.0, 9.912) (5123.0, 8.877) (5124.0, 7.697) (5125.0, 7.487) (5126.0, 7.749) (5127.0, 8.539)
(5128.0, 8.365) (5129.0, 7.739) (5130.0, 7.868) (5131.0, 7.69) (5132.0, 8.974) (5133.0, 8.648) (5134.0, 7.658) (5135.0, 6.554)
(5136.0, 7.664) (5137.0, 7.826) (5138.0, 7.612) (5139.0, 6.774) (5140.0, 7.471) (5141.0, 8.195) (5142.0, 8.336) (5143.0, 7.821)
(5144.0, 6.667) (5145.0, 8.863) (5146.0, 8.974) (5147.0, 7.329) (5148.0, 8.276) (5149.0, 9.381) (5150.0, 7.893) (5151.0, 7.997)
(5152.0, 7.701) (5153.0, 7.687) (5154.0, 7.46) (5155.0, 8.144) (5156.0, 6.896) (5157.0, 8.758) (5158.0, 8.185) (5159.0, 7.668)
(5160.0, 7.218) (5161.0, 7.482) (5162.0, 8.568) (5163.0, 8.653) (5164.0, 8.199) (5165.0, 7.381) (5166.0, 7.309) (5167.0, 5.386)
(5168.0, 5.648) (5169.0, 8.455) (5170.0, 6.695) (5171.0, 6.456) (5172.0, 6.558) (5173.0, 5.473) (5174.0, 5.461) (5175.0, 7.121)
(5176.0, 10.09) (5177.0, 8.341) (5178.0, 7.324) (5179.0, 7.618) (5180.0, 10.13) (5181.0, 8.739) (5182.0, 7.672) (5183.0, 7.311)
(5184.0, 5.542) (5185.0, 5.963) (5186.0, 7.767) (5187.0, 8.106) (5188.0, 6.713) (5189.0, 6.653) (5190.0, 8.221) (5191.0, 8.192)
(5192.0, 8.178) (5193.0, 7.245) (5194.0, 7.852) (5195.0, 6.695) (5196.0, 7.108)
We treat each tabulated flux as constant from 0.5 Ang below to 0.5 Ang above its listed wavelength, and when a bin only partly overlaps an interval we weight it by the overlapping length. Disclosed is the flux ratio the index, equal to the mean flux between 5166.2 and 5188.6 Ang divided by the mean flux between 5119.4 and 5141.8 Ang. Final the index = 0.9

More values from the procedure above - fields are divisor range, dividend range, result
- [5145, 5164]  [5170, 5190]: 0.91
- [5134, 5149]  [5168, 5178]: 0.91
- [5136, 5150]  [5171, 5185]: 0.93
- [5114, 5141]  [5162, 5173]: 0.88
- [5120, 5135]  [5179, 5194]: 0.91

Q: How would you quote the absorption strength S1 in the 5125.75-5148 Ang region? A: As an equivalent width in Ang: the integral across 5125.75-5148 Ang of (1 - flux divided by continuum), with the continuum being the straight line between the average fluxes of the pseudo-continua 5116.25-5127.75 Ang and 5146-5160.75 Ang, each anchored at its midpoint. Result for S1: 1.2 Ang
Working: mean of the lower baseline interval 8.7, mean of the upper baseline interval 7.93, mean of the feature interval 7.89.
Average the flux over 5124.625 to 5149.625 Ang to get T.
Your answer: 7.94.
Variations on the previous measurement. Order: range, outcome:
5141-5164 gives 8.01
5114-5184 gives 7.82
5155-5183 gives 7.54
